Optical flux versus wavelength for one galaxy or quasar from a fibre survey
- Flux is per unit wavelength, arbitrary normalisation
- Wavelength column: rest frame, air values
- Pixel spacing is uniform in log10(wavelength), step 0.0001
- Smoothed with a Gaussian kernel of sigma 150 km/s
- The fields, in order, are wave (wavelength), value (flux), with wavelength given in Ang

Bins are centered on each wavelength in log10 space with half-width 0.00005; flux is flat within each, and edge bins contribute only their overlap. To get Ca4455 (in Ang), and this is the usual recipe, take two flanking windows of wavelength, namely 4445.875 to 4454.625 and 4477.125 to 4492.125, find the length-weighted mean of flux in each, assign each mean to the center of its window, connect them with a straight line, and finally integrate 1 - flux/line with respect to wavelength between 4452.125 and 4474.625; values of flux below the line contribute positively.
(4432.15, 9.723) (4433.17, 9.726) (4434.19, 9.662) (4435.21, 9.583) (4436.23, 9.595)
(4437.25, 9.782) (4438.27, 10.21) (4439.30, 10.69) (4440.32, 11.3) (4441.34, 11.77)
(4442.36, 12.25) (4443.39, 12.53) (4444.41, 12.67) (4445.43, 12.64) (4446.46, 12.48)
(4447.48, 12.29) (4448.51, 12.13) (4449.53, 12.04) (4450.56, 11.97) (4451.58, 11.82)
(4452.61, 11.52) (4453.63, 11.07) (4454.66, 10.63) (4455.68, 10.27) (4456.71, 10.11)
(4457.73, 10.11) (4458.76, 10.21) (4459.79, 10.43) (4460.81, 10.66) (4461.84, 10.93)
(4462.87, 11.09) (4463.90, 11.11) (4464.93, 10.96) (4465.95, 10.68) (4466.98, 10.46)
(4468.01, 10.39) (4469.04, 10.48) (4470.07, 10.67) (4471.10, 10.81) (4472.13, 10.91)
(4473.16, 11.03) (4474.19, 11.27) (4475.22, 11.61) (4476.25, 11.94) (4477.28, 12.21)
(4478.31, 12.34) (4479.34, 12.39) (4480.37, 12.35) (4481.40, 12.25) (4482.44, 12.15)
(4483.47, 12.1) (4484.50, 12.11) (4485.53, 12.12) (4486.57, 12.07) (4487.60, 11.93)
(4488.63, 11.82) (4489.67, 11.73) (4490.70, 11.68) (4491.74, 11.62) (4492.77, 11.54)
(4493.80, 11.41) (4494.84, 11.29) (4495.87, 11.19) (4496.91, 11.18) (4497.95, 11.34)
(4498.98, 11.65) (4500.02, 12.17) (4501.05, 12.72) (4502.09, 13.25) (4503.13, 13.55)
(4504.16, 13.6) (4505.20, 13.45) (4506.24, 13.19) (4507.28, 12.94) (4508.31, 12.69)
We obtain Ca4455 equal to 2.3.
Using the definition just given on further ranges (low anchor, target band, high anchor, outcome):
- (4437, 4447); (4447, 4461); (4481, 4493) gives 0.77 Ang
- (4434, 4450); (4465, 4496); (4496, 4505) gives 1.32 Ang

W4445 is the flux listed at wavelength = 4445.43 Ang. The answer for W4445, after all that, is 12.64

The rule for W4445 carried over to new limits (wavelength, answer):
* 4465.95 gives 10.68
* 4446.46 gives 12.48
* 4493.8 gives 11.41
